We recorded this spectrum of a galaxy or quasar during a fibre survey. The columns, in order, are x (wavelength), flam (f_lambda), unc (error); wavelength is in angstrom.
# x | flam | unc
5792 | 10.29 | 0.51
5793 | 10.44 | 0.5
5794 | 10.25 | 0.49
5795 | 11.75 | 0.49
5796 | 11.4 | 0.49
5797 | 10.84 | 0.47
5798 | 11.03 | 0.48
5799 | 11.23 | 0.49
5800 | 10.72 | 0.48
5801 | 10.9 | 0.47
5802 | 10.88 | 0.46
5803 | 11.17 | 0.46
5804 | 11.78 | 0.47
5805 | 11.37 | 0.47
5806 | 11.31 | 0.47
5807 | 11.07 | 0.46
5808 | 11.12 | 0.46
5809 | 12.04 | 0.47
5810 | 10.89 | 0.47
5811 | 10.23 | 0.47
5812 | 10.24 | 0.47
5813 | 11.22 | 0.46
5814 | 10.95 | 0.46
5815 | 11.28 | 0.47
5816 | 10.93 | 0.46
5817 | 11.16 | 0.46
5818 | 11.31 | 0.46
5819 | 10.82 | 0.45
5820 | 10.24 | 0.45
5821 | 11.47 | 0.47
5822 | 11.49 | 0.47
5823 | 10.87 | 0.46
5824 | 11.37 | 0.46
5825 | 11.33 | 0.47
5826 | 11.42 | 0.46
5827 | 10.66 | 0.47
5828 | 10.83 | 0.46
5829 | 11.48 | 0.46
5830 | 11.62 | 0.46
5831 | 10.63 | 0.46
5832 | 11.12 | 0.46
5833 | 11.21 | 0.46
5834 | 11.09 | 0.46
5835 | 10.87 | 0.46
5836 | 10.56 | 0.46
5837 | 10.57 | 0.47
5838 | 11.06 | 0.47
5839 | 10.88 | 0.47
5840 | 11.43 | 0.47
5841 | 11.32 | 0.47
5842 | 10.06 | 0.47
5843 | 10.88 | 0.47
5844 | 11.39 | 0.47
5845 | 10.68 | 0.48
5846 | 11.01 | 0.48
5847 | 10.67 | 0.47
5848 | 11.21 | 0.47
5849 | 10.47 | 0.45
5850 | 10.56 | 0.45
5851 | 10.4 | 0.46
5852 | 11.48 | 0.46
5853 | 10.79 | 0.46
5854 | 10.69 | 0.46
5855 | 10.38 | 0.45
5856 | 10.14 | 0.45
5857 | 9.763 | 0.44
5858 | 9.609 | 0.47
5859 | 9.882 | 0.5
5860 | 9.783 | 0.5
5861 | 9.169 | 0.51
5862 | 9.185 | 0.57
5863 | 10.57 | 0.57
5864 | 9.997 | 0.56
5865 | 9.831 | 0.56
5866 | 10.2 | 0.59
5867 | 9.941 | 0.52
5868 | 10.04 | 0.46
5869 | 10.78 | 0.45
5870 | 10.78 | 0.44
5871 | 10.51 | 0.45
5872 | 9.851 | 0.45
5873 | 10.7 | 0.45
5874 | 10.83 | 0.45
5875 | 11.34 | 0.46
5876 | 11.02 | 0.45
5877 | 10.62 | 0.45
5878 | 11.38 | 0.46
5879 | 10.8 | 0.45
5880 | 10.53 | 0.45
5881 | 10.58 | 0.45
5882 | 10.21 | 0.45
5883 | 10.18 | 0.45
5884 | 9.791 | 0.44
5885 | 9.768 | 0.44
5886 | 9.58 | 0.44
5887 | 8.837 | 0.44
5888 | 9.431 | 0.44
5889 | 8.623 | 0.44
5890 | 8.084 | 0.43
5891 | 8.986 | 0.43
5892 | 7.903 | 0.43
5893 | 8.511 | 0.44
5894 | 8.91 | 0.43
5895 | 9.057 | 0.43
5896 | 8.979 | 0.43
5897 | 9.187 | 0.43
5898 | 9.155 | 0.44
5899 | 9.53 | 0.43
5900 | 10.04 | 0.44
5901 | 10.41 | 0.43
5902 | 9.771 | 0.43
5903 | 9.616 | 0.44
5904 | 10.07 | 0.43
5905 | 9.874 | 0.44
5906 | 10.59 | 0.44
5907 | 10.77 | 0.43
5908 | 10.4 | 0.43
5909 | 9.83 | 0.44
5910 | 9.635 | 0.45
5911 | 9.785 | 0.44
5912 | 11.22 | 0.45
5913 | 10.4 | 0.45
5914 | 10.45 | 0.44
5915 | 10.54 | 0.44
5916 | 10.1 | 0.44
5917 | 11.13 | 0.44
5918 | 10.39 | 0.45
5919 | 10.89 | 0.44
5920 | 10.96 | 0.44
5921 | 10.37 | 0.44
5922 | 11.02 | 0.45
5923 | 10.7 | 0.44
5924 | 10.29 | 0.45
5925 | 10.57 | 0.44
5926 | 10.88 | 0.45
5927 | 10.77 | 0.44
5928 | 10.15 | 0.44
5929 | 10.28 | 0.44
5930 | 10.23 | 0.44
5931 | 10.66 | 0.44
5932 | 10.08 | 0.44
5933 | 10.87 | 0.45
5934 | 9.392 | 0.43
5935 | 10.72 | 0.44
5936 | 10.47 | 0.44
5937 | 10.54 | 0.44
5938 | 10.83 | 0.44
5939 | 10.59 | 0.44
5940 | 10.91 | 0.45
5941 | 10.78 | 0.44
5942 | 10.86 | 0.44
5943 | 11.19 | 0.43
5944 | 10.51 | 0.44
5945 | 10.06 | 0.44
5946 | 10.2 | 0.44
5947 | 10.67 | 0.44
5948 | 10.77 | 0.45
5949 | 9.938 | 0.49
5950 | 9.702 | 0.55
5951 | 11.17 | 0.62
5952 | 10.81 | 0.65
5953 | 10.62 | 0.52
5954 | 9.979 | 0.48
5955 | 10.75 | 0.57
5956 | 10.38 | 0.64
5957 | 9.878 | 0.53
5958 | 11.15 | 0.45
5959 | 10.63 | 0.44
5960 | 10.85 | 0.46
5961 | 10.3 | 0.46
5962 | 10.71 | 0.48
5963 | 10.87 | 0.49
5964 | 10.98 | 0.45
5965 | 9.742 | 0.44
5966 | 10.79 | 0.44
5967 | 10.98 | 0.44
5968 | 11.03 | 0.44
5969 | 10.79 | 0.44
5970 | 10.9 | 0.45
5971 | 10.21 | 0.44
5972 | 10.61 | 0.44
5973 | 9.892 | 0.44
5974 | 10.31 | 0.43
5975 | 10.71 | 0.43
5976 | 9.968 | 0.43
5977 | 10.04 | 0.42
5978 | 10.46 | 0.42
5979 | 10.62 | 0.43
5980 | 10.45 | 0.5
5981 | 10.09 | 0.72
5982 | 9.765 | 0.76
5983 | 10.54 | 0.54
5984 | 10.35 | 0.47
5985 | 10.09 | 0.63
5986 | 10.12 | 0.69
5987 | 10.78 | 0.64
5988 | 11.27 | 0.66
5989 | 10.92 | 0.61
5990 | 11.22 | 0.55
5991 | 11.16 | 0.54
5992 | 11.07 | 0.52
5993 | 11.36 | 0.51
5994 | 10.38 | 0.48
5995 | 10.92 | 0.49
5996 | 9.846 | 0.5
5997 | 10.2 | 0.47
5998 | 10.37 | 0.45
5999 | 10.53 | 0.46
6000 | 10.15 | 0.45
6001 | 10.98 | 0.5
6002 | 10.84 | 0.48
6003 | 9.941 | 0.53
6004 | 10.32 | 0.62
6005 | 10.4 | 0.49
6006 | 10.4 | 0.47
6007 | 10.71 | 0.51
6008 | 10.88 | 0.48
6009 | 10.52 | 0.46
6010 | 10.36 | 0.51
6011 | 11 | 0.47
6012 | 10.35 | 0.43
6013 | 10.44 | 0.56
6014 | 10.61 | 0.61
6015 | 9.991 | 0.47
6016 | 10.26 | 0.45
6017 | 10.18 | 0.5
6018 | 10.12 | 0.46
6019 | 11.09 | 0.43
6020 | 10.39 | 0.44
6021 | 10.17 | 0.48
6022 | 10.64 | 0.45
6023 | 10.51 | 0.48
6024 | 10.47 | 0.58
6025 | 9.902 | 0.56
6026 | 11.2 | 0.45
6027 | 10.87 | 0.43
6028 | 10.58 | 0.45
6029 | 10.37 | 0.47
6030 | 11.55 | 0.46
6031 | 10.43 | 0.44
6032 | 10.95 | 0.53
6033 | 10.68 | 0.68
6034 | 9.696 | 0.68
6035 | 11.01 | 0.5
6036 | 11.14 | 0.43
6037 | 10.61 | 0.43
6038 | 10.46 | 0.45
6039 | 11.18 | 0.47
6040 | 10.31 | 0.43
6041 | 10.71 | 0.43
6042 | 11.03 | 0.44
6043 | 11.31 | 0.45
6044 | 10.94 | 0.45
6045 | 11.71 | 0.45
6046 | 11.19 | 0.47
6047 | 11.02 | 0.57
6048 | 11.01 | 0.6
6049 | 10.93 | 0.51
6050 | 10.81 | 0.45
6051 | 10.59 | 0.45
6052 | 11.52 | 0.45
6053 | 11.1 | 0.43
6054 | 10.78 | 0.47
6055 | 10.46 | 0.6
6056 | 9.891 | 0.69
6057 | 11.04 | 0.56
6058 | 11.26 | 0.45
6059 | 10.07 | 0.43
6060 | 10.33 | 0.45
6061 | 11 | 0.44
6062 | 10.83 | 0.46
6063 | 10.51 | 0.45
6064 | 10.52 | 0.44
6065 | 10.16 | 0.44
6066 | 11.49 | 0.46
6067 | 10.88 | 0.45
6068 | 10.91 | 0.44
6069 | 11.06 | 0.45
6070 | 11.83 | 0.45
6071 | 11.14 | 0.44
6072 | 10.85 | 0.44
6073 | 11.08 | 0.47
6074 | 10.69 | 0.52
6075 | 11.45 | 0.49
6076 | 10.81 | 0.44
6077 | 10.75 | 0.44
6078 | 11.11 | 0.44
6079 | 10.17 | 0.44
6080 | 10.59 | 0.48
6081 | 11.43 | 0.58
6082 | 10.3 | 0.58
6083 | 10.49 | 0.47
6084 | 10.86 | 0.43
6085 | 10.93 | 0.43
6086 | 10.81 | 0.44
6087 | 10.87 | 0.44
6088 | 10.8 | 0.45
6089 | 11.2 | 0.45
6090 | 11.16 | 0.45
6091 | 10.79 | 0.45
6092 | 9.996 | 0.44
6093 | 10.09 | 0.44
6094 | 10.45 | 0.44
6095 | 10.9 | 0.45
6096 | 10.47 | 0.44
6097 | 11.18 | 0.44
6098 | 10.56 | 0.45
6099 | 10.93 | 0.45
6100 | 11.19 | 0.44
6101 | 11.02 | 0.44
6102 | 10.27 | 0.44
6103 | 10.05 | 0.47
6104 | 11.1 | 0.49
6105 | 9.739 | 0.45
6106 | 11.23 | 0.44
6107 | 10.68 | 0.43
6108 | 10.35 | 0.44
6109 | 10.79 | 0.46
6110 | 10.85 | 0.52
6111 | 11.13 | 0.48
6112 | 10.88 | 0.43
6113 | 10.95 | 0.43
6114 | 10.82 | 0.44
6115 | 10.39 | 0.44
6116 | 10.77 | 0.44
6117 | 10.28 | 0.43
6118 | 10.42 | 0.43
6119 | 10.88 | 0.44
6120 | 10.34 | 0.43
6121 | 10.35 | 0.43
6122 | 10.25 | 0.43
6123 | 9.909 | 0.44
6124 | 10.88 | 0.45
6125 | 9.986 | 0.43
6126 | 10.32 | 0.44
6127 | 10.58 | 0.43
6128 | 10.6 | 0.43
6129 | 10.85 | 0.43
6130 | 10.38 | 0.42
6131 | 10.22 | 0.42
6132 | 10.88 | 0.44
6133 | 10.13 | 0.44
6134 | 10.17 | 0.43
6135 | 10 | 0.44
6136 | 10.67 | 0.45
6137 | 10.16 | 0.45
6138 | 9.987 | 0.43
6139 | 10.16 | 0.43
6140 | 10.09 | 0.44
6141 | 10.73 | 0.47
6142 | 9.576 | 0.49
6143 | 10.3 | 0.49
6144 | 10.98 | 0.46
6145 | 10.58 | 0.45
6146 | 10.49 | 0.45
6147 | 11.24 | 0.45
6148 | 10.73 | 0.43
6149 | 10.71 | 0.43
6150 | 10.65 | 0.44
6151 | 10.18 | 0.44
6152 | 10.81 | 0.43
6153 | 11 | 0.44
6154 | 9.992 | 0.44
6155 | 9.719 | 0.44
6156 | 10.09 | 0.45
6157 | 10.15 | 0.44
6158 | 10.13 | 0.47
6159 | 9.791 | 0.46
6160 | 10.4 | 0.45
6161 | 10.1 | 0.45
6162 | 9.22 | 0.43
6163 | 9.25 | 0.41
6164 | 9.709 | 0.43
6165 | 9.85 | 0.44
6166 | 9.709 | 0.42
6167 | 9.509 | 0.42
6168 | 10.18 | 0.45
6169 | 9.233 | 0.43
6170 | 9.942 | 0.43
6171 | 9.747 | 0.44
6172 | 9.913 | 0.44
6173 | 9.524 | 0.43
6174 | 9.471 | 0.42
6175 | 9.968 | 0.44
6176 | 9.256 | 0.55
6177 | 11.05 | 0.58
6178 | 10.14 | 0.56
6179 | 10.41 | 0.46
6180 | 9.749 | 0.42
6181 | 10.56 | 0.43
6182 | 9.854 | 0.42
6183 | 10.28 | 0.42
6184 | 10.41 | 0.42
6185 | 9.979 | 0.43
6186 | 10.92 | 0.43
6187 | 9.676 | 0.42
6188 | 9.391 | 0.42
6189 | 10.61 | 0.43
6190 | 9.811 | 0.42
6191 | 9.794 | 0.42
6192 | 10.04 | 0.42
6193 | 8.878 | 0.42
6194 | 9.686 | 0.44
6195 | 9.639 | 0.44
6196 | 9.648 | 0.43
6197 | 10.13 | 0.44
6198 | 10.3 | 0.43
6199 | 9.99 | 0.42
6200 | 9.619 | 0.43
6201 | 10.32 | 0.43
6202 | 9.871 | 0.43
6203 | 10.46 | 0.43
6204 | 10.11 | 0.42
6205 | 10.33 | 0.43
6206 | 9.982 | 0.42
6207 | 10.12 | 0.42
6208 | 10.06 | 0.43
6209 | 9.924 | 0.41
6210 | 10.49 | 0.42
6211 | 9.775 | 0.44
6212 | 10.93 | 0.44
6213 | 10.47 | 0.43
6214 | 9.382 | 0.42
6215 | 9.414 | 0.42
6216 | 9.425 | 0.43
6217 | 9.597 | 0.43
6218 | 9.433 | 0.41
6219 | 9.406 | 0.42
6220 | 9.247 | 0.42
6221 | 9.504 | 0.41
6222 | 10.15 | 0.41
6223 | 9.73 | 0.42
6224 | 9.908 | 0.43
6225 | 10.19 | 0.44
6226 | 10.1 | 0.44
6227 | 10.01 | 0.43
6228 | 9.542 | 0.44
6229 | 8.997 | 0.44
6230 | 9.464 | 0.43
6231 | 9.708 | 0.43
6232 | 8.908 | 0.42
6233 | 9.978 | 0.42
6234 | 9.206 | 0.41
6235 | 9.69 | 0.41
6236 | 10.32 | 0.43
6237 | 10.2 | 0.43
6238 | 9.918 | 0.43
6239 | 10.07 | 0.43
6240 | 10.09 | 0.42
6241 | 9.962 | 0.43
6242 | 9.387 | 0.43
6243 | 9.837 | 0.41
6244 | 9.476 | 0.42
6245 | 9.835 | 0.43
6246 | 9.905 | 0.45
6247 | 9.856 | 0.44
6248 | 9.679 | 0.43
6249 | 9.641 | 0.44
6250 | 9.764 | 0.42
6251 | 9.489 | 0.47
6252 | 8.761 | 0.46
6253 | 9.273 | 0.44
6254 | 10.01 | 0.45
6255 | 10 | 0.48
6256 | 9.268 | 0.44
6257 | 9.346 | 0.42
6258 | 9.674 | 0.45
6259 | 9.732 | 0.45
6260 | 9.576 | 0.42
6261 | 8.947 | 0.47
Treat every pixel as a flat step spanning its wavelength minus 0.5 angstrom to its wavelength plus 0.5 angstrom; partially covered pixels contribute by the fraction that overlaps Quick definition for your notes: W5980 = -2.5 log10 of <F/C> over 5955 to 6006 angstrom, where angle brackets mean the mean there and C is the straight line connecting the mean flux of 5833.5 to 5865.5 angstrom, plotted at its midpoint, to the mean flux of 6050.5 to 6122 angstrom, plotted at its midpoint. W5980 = 0.01 mag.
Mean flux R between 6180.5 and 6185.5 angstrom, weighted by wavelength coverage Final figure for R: 10.2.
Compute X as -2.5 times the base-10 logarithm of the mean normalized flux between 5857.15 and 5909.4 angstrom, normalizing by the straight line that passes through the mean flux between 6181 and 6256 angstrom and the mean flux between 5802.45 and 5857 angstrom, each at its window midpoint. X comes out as 0.10 mag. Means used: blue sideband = 11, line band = 9.88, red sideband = 9.84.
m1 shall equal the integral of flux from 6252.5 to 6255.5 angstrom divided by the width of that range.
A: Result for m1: 9.76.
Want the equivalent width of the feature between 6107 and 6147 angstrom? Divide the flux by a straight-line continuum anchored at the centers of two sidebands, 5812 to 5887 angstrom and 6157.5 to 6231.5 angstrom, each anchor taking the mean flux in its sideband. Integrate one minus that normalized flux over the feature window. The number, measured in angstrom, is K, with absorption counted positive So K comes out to -1.8 angstrom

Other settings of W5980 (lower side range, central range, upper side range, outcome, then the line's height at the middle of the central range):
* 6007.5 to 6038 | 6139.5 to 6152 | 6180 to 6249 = -0.04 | 10.1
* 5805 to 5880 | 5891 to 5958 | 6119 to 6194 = 0.04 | 10.6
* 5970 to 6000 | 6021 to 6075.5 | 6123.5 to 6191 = -0.05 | 10.4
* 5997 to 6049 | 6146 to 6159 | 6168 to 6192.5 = -0.03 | 10.1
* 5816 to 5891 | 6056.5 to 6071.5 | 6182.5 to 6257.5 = -0.08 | 10.1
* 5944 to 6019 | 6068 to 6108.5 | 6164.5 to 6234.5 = -0.06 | 10.2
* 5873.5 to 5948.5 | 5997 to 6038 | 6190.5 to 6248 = -0.05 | 10.1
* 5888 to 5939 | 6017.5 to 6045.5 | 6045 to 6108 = -0.01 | 10.6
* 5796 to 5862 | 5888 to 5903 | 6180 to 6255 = 0.17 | 10.7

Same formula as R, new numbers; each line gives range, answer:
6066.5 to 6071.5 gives 11.2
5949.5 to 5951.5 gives 10.4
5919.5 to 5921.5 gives 10.7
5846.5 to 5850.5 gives 10.7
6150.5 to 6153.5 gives 10.7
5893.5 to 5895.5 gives 8.98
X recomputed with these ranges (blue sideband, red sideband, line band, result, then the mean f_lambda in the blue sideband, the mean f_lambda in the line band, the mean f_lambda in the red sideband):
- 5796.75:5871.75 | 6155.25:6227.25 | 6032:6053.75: -0.06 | 10.8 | 10.9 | 9.92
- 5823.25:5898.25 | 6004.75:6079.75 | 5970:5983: 0.03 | 10.3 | 10.3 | 10.7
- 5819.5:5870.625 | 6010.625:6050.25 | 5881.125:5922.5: 0.09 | 10.7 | 9.84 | 10.7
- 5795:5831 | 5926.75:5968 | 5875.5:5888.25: 0.06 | 11.1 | 10.2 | 10.5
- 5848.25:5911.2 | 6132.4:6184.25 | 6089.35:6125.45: -0.05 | 9.98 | 10.6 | 10.1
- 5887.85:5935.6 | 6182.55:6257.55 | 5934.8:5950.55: -0.06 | 10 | 10.5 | 9.82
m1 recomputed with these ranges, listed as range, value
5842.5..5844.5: 11.1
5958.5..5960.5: 10.7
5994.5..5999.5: 10.4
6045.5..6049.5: 11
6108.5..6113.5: 10.9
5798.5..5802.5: 10.9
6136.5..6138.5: 10.1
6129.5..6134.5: 10.4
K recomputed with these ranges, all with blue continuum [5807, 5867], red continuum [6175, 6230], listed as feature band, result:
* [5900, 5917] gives 0.6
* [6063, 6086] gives -1.5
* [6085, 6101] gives -0.9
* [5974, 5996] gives -0.3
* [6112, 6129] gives -0.7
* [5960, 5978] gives -0.1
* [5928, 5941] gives 0.1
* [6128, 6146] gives -0.5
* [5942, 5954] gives 0.0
